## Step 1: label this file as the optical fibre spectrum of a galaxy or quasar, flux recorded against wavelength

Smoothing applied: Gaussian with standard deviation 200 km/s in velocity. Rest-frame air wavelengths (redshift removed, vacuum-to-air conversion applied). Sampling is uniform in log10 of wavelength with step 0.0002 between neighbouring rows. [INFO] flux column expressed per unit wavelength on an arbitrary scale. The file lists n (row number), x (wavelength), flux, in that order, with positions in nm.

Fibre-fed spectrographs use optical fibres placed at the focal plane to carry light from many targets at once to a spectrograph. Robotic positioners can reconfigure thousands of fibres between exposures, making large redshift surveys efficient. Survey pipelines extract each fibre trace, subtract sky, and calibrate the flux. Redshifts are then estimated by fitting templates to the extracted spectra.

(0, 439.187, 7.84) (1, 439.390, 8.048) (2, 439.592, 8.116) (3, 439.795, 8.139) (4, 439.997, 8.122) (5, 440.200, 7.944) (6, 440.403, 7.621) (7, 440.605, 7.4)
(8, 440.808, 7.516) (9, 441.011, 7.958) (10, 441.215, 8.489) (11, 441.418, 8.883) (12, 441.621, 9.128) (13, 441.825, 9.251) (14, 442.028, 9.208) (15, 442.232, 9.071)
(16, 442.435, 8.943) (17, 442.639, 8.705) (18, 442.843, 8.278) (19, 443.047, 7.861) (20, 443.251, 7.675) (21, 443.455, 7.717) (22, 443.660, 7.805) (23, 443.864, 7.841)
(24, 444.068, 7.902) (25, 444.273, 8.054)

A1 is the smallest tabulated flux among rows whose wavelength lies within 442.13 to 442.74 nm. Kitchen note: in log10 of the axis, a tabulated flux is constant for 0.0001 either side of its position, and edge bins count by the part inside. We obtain 8.705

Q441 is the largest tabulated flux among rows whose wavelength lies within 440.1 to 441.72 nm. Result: 9.128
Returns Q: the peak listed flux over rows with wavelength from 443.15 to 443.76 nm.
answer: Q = 7.805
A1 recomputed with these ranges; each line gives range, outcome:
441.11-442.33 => 8.489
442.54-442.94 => 8.278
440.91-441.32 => 7.958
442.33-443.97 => 7.675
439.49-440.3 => 7.944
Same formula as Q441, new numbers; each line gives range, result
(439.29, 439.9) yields 8.139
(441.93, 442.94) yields 9.208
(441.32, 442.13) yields 9.251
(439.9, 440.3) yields 8.122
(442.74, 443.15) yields 8.278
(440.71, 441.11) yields 7.958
